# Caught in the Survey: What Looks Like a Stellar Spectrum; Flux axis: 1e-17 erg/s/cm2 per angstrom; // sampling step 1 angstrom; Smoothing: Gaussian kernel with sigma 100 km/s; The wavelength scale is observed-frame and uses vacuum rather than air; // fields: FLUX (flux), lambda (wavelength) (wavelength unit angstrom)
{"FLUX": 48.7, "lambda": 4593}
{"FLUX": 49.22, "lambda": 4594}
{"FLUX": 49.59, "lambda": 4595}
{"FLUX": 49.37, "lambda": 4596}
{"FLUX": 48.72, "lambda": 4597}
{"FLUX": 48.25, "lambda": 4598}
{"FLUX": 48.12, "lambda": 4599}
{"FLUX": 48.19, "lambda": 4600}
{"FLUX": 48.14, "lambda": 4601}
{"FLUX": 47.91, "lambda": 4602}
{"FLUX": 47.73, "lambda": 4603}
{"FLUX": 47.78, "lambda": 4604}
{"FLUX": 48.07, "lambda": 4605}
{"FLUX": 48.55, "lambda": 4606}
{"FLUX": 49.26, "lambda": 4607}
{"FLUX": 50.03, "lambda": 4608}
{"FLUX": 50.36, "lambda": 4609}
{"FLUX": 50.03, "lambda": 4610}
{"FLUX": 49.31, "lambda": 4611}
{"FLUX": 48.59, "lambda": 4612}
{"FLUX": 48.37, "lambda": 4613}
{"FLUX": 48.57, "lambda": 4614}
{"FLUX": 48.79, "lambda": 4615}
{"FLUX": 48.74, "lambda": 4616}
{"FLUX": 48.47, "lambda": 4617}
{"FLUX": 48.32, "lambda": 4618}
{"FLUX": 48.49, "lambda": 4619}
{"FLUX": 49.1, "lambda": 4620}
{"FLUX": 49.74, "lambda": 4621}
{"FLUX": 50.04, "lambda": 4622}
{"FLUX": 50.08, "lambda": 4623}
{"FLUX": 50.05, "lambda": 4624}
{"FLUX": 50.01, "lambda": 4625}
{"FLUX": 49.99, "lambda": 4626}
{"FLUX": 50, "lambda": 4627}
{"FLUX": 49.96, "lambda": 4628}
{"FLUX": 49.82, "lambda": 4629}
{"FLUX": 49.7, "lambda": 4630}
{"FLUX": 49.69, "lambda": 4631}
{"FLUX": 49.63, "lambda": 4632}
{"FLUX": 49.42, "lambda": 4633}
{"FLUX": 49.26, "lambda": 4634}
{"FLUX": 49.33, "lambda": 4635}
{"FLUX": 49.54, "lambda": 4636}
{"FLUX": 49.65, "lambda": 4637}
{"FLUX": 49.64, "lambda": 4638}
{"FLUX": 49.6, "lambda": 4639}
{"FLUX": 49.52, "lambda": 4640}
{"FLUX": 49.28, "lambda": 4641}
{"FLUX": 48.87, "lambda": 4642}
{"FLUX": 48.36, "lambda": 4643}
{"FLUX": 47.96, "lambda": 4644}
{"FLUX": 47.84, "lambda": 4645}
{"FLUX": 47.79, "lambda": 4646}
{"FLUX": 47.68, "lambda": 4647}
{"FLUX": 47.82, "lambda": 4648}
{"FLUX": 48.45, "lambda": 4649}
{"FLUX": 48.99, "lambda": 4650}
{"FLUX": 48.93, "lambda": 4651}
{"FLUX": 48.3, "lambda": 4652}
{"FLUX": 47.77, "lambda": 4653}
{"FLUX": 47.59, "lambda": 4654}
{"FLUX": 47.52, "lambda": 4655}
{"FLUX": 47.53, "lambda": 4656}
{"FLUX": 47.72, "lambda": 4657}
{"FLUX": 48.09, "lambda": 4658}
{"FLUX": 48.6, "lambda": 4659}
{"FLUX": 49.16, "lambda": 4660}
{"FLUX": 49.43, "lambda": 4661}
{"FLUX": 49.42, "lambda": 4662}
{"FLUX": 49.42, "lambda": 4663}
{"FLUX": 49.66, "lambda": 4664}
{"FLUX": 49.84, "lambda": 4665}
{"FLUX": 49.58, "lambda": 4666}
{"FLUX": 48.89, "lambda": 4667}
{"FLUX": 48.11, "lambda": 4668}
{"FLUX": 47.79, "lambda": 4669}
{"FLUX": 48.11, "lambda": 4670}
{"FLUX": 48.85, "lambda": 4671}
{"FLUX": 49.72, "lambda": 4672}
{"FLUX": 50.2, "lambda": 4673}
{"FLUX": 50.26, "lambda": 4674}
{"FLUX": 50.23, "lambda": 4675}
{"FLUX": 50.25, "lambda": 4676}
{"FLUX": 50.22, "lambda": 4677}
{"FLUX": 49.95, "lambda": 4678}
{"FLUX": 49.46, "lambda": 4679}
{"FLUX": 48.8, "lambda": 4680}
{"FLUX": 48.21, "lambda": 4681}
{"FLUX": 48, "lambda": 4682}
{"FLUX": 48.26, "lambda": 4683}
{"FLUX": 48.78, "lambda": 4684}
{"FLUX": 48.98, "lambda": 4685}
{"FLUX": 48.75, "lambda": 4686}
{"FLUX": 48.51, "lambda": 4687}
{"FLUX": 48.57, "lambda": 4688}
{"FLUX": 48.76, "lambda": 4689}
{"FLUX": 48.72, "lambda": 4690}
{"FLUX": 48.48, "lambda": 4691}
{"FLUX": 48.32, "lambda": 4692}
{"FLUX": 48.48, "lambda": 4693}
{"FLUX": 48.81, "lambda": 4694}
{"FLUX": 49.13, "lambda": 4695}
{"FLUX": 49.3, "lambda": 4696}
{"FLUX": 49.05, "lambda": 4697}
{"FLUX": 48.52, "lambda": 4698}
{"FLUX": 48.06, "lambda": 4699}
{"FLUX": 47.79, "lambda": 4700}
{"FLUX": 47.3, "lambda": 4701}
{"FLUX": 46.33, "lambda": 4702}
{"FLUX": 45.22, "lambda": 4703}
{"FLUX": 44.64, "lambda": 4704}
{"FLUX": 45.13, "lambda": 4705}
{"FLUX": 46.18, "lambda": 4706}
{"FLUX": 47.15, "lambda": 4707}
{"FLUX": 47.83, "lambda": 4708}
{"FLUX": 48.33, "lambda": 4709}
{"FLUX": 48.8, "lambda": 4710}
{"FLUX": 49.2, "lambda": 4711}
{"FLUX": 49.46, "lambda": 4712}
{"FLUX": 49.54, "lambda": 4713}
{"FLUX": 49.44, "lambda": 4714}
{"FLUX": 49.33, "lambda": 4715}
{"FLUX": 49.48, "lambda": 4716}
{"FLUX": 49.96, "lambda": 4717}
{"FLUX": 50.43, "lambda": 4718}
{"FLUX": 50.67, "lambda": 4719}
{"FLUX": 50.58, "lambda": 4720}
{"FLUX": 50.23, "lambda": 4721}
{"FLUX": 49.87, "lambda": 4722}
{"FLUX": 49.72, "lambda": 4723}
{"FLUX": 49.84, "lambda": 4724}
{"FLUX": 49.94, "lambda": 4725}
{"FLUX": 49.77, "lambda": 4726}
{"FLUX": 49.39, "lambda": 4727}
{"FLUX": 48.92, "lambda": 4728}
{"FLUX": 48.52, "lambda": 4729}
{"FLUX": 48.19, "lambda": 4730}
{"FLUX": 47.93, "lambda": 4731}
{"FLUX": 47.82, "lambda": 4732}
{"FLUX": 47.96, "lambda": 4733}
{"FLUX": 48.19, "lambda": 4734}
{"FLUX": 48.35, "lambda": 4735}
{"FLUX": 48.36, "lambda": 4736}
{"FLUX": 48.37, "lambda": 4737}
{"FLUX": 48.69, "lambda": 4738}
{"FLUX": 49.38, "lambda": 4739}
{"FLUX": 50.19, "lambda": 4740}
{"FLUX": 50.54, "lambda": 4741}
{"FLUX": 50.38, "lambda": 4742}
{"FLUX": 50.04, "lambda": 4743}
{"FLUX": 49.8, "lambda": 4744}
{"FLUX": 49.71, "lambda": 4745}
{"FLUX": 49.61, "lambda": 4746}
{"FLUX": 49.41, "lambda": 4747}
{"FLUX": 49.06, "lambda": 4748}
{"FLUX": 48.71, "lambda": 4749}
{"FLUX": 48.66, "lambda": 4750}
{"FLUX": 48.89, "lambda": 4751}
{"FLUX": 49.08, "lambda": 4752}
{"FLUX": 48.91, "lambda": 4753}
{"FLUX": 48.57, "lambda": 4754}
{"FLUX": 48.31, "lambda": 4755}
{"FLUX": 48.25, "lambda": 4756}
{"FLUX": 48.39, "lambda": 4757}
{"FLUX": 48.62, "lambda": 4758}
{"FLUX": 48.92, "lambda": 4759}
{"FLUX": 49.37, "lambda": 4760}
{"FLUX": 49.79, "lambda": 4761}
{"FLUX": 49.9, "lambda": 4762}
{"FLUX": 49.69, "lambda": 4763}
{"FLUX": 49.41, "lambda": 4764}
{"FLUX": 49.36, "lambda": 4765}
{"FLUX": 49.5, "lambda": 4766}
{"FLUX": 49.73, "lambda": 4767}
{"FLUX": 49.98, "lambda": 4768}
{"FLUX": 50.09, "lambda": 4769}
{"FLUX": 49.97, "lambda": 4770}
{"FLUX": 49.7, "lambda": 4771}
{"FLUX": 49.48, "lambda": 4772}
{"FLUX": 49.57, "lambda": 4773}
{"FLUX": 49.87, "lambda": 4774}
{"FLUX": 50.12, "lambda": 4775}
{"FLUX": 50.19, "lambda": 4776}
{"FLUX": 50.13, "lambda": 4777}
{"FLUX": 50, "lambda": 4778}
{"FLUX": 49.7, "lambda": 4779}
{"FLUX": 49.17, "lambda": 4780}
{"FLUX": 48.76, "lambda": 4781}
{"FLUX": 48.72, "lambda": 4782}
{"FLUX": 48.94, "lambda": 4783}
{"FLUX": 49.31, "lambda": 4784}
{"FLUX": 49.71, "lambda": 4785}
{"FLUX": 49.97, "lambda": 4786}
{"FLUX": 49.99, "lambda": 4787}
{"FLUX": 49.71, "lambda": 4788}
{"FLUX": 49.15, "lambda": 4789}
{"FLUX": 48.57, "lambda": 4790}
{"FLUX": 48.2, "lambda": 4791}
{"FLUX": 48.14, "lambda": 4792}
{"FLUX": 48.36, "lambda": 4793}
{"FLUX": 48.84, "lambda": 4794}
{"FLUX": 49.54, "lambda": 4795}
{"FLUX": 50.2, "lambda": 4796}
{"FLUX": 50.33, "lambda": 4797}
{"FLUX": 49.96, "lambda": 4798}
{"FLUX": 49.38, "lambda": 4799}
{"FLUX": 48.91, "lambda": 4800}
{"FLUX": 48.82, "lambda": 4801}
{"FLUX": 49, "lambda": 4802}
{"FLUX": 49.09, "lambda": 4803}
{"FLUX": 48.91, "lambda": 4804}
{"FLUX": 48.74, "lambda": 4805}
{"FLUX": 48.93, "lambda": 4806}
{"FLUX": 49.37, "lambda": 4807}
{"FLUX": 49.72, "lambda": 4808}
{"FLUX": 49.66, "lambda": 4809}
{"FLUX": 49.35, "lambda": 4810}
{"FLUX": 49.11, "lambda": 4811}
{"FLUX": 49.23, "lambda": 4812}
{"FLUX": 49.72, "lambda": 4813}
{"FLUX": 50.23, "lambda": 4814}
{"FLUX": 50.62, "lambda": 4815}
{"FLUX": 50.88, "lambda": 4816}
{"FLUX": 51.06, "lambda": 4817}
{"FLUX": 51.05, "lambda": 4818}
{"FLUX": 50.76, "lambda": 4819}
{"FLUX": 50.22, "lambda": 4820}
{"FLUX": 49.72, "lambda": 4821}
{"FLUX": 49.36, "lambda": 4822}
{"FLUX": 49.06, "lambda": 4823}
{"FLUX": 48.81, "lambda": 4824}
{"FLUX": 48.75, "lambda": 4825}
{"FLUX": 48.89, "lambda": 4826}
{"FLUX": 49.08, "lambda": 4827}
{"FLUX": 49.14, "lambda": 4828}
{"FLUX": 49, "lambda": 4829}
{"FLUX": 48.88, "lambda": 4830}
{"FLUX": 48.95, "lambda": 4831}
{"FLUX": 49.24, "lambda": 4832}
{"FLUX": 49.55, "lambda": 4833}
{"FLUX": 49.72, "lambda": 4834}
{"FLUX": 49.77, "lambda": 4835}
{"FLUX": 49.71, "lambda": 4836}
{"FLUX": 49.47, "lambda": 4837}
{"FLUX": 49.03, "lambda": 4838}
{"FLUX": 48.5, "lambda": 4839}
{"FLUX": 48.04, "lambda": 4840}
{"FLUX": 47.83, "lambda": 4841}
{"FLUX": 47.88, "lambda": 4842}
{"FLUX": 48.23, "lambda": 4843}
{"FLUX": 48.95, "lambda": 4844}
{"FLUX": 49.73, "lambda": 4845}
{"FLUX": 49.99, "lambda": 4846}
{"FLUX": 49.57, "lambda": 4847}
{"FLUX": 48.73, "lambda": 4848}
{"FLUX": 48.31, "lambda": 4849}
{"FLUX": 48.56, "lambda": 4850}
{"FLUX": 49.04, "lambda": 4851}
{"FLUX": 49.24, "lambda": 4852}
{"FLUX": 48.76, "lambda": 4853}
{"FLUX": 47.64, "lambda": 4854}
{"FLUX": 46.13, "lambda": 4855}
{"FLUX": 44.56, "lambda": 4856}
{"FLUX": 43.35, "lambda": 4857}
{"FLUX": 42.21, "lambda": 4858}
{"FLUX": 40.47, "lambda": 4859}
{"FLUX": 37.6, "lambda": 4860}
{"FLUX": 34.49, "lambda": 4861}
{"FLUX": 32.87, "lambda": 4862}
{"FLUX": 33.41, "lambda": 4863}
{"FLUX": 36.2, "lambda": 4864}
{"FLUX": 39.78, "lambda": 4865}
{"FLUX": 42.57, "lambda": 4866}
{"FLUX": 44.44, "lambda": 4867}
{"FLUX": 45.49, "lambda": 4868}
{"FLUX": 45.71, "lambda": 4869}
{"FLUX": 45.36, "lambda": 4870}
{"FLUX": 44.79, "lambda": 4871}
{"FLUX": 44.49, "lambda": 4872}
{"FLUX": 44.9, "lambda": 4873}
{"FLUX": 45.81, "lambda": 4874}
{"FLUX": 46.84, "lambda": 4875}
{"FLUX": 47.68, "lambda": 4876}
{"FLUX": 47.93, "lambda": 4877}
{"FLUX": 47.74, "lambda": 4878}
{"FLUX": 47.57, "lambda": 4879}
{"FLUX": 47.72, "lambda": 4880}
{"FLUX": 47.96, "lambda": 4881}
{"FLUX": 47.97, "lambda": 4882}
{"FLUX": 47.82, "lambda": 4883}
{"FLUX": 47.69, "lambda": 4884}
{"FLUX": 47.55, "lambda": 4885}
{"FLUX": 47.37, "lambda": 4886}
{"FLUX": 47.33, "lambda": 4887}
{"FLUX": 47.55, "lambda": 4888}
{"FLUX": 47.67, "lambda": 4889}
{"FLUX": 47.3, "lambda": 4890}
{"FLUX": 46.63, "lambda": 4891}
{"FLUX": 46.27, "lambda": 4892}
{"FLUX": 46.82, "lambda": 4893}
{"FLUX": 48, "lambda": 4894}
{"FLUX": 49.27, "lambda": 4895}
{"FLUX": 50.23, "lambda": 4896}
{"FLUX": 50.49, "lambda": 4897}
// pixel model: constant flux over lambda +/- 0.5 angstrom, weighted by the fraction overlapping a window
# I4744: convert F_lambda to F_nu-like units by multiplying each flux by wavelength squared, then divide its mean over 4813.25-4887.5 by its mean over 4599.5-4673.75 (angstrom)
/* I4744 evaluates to 1.0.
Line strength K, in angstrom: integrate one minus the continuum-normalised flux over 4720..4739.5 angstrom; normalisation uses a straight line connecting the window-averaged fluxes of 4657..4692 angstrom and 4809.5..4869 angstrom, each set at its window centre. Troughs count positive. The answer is -0.23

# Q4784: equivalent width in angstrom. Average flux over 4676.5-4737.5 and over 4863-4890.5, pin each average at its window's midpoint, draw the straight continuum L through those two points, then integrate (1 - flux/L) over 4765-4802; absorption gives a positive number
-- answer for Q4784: -1.7 angstrom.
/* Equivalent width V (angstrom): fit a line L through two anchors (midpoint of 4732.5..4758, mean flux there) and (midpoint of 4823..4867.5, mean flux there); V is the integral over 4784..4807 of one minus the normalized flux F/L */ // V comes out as -0.8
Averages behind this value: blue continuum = 49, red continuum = 46.3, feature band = 49.2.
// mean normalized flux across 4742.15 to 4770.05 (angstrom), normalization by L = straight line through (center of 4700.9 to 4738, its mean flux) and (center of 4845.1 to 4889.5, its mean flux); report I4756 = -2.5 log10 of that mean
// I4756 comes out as -0.03 mag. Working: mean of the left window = 48.6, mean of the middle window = 49.3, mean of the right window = 45.2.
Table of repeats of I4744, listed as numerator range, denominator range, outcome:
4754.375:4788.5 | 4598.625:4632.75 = 1.08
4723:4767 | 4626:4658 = 1.05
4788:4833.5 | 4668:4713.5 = 1.07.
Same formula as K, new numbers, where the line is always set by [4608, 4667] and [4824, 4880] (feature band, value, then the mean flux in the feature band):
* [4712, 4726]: -0.57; 49.9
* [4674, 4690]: -0.21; 49.1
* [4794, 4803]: -0.48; 49.5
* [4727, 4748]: -0.57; 49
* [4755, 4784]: -1.32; 49.5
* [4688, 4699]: -0.09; 48.7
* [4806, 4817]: -0.72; 49.8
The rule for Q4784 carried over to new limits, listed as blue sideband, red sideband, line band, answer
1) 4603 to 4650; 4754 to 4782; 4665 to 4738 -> 0.82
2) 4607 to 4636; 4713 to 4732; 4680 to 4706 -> 0.79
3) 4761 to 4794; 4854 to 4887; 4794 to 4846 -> -2.65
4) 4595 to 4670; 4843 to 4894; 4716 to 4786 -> -3.18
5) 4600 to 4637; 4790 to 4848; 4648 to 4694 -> 0.36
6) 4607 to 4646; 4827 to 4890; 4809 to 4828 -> -1.18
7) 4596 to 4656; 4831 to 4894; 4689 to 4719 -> -0.16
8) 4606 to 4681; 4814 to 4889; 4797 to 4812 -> -0.58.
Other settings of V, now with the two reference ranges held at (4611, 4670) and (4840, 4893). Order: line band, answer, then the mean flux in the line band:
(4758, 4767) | -0.44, 49.5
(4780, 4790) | -0.53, 49.3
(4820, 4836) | -1.05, 49.2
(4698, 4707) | 0.29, 46.5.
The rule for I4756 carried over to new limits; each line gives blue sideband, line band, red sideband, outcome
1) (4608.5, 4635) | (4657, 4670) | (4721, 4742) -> 0.01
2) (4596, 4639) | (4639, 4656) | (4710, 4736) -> 0.02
